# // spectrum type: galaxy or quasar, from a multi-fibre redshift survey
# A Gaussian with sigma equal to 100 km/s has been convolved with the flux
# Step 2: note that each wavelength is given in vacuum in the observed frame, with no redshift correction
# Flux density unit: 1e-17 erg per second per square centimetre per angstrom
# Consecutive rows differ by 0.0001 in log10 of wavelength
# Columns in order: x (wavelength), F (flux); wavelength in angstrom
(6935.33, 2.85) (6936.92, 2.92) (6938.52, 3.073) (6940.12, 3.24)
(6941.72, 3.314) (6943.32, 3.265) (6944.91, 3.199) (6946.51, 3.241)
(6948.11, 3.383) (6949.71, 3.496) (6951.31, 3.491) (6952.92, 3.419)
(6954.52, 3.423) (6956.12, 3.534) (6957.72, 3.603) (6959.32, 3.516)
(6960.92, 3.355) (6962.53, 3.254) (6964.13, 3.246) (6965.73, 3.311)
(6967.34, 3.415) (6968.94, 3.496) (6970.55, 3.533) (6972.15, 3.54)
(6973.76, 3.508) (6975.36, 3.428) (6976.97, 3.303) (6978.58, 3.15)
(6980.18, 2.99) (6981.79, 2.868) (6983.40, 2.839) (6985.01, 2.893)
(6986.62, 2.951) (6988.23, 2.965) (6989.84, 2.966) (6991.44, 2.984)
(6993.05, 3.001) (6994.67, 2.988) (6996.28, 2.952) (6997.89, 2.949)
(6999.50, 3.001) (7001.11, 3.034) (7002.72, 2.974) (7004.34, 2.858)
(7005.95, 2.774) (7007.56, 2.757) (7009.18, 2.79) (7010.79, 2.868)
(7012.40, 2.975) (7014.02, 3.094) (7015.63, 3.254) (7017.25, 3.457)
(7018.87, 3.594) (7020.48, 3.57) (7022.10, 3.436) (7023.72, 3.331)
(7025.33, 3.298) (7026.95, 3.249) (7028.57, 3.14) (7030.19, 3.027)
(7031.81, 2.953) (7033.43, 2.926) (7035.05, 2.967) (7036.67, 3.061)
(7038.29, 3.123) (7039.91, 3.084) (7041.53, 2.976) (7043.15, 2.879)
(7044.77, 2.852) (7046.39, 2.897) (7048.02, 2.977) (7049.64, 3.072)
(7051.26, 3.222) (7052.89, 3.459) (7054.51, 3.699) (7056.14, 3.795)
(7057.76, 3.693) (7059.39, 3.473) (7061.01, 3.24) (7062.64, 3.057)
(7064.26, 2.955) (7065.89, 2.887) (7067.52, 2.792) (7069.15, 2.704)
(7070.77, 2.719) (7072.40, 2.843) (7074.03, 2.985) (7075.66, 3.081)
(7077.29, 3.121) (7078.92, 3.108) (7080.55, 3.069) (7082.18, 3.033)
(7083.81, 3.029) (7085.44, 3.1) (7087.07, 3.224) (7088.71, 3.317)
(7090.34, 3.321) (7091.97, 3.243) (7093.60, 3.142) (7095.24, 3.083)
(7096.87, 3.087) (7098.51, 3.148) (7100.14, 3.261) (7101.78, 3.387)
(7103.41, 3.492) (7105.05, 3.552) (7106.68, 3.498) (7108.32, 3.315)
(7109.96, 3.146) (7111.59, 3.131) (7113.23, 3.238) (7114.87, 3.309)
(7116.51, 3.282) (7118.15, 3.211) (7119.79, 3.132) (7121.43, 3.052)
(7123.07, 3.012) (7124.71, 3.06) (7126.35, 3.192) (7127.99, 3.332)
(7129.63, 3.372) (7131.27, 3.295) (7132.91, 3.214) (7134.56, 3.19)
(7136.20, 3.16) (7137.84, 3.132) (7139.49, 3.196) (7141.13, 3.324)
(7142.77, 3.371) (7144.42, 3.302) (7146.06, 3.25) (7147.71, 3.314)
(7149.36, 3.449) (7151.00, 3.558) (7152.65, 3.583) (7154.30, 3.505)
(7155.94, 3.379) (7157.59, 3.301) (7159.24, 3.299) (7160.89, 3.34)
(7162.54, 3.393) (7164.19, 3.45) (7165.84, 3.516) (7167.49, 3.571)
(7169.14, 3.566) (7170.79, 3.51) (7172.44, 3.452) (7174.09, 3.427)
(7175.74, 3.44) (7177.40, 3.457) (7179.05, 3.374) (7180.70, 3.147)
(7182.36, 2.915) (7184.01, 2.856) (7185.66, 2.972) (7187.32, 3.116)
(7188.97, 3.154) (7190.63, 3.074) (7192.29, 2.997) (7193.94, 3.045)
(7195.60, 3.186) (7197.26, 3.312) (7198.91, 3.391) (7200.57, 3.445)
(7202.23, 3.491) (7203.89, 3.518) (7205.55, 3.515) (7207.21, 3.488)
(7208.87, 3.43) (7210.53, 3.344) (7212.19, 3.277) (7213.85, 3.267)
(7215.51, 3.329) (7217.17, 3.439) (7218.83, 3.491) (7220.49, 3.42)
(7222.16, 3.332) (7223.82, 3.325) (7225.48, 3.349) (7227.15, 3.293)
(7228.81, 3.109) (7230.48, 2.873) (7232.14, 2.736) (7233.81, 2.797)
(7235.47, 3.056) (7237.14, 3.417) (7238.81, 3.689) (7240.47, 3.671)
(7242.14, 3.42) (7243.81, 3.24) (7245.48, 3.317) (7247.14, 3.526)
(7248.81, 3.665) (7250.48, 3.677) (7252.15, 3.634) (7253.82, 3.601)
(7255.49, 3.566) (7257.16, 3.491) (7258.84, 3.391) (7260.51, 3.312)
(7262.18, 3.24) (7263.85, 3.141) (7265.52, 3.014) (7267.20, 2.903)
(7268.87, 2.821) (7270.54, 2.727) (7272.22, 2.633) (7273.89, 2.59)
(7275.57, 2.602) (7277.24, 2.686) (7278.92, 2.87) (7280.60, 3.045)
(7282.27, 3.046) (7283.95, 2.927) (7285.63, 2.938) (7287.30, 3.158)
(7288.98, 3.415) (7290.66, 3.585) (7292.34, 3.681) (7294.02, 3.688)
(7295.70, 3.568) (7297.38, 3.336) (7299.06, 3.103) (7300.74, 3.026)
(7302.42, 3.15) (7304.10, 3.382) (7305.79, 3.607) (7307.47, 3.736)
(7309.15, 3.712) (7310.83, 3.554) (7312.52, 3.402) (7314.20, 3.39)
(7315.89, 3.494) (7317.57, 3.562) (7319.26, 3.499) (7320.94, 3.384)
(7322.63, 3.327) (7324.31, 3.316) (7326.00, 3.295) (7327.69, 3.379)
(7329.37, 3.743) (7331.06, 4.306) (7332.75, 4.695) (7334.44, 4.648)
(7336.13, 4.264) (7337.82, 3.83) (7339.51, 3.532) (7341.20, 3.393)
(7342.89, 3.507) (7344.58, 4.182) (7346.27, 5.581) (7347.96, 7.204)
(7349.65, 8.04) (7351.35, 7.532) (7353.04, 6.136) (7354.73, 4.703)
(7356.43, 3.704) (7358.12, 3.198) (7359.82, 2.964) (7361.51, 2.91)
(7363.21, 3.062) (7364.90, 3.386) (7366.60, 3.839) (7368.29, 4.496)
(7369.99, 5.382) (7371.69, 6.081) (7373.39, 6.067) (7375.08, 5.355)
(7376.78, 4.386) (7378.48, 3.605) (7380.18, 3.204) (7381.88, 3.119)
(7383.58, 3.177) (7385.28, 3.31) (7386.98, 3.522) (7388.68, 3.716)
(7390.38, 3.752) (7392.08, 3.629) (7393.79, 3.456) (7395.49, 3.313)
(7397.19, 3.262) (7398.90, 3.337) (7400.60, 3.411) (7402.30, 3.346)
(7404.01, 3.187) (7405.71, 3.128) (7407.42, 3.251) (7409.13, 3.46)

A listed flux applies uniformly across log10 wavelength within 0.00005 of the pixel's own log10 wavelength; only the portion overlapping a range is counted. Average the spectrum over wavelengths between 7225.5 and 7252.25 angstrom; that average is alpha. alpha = 3.31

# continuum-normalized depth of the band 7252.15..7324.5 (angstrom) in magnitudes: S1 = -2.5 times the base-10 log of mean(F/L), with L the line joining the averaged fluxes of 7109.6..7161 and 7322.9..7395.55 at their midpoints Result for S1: 0.21 mag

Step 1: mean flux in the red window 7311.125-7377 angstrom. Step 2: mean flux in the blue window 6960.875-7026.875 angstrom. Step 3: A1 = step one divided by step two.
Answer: 1.4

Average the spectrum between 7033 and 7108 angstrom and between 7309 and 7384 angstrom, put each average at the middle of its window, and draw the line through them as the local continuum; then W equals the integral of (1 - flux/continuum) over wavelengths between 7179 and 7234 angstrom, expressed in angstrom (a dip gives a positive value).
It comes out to 6.5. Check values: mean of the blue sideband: 3.15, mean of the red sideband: 4.2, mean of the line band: 3.23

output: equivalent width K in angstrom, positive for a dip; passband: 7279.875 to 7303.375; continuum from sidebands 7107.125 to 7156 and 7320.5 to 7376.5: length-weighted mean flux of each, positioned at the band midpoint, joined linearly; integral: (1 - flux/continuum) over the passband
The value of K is 5.0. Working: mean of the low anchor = 3.27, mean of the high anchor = 4.45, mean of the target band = 3.26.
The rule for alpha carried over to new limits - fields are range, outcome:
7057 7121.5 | 3.16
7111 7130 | 3.19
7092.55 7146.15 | 3.24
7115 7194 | 3.28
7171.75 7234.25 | 3.25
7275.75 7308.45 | 3.25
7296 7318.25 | 3.42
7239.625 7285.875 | 3.17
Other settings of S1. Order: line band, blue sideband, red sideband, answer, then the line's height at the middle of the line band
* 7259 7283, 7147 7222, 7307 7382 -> 0.29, 3.82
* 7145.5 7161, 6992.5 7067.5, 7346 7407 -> 0.03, 3.5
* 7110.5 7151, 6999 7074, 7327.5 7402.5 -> 0.06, 3.42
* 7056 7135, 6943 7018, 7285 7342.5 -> 0.04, 3.31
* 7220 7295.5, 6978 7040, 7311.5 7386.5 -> 0.20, 3.89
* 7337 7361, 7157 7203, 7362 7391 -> -0.21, 3.96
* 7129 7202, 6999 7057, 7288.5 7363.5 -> 0.07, 3.51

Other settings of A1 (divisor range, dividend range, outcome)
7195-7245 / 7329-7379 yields 1.39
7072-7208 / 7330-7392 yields 1.34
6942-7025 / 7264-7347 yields 1.07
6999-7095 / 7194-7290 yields 1.04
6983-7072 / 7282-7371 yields 1.27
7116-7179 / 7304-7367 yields 1.22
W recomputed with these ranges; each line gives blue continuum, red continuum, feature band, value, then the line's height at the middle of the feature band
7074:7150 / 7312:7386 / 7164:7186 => 0.9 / 3.48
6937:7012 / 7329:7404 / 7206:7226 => 2.3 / 3.81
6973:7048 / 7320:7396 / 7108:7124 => 1.1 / 3.41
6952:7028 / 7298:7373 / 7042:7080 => 3.0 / 3.37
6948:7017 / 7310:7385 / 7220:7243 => 3.7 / 3.87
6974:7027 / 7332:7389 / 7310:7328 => 3.5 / 4.26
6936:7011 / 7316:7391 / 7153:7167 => 1.0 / 3.68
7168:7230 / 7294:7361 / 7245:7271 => 2.2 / 3.64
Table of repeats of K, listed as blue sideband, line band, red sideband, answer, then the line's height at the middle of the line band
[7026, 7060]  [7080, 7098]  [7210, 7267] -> 0.3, 3.21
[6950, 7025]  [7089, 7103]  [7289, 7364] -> 0.9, 3.44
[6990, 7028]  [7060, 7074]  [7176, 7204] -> 1.0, 3.13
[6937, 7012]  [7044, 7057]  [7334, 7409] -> 0.4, 3.36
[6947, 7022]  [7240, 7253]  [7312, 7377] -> 1.6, 4.01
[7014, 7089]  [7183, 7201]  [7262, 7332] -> 0.5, 3.21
